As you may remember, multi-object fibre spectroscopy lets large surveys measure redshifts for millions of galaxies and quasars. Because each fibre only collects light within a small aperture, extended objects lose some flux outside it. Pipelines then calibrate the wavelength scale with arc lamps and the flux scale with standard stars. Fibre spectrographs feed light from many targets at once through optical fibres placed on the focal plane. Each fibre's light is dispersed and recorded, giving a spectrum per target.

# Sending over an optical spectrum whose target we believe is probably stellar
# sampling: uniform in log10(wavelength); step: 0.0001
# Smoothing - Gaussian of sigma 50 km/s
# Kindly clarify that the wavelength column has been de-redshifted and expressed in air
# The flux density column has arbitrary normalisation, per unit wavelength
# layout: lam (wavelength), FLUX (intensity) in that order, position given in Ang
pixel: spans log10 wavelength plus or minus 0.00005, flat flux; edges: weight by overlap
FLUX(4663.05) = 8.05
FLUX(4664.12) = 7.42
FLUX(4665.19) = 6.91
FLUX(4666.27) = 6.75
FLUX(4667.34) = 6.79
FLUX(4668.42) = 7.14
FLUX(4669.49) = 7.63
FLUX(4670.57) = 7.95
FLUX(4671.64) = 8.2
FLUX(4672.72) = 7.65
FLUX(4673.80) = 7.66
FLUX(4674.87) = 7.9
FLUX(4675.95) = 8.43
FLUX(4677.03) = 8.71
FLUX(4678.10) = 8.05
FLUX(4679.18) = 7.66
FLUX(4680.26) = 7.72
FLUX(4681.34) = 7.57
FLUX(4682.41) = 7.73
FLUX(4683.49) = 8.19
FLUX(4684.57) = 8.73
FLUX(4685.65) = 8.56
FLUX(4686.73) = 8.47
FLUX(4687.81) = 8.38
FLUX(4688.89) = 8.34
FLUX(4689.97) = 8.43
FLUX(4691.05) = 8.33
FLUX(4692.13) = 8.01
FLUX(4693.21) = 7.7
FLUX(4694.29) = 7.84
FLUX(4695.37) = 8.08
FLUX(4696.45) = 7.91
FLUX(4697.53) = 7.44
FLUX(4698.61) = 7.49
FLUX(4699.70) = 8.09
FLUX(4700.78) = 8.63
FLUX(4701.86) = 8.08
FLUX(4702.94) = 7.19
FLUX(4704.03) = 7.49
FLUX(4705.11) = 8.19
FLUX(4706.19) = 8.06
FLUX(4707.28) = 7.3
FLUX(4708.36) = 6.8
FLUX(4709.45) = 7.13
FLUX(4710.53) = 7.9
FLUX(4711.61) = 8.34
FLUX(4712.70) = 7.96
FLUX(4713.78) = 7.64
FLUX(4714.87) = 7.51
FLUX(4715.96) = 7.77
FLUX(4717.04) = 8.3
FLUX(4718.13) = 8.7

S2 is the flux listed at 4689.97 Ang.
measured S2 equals 8.43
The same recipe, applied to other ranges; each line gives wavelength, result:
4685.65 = 8.56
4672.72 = 7.65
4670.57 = 7.95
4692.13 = 8.01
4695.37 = 8.08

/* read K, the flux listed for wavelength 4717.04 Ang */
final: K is 8.3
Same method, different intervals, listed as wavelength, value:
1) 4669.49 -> 7.63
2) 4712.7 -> 7.96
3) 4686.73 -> 8.47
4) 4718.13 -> 8.7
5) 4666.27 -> 6.75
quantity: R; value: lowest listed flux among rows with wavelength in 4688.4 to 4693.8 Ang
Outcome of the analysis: 7.7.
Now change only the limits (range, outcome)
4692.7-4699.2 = 7.44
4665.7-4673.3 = 6.75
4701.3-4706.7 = 7.19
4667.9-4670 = 7.14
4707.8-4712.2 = 6.8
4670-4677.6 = 7.65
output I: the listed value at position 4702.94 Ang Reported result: 7.19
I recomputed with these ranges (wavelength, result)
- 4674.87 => 7.9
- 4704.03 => 7.49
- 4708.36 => 6.8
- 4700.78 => 8.63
